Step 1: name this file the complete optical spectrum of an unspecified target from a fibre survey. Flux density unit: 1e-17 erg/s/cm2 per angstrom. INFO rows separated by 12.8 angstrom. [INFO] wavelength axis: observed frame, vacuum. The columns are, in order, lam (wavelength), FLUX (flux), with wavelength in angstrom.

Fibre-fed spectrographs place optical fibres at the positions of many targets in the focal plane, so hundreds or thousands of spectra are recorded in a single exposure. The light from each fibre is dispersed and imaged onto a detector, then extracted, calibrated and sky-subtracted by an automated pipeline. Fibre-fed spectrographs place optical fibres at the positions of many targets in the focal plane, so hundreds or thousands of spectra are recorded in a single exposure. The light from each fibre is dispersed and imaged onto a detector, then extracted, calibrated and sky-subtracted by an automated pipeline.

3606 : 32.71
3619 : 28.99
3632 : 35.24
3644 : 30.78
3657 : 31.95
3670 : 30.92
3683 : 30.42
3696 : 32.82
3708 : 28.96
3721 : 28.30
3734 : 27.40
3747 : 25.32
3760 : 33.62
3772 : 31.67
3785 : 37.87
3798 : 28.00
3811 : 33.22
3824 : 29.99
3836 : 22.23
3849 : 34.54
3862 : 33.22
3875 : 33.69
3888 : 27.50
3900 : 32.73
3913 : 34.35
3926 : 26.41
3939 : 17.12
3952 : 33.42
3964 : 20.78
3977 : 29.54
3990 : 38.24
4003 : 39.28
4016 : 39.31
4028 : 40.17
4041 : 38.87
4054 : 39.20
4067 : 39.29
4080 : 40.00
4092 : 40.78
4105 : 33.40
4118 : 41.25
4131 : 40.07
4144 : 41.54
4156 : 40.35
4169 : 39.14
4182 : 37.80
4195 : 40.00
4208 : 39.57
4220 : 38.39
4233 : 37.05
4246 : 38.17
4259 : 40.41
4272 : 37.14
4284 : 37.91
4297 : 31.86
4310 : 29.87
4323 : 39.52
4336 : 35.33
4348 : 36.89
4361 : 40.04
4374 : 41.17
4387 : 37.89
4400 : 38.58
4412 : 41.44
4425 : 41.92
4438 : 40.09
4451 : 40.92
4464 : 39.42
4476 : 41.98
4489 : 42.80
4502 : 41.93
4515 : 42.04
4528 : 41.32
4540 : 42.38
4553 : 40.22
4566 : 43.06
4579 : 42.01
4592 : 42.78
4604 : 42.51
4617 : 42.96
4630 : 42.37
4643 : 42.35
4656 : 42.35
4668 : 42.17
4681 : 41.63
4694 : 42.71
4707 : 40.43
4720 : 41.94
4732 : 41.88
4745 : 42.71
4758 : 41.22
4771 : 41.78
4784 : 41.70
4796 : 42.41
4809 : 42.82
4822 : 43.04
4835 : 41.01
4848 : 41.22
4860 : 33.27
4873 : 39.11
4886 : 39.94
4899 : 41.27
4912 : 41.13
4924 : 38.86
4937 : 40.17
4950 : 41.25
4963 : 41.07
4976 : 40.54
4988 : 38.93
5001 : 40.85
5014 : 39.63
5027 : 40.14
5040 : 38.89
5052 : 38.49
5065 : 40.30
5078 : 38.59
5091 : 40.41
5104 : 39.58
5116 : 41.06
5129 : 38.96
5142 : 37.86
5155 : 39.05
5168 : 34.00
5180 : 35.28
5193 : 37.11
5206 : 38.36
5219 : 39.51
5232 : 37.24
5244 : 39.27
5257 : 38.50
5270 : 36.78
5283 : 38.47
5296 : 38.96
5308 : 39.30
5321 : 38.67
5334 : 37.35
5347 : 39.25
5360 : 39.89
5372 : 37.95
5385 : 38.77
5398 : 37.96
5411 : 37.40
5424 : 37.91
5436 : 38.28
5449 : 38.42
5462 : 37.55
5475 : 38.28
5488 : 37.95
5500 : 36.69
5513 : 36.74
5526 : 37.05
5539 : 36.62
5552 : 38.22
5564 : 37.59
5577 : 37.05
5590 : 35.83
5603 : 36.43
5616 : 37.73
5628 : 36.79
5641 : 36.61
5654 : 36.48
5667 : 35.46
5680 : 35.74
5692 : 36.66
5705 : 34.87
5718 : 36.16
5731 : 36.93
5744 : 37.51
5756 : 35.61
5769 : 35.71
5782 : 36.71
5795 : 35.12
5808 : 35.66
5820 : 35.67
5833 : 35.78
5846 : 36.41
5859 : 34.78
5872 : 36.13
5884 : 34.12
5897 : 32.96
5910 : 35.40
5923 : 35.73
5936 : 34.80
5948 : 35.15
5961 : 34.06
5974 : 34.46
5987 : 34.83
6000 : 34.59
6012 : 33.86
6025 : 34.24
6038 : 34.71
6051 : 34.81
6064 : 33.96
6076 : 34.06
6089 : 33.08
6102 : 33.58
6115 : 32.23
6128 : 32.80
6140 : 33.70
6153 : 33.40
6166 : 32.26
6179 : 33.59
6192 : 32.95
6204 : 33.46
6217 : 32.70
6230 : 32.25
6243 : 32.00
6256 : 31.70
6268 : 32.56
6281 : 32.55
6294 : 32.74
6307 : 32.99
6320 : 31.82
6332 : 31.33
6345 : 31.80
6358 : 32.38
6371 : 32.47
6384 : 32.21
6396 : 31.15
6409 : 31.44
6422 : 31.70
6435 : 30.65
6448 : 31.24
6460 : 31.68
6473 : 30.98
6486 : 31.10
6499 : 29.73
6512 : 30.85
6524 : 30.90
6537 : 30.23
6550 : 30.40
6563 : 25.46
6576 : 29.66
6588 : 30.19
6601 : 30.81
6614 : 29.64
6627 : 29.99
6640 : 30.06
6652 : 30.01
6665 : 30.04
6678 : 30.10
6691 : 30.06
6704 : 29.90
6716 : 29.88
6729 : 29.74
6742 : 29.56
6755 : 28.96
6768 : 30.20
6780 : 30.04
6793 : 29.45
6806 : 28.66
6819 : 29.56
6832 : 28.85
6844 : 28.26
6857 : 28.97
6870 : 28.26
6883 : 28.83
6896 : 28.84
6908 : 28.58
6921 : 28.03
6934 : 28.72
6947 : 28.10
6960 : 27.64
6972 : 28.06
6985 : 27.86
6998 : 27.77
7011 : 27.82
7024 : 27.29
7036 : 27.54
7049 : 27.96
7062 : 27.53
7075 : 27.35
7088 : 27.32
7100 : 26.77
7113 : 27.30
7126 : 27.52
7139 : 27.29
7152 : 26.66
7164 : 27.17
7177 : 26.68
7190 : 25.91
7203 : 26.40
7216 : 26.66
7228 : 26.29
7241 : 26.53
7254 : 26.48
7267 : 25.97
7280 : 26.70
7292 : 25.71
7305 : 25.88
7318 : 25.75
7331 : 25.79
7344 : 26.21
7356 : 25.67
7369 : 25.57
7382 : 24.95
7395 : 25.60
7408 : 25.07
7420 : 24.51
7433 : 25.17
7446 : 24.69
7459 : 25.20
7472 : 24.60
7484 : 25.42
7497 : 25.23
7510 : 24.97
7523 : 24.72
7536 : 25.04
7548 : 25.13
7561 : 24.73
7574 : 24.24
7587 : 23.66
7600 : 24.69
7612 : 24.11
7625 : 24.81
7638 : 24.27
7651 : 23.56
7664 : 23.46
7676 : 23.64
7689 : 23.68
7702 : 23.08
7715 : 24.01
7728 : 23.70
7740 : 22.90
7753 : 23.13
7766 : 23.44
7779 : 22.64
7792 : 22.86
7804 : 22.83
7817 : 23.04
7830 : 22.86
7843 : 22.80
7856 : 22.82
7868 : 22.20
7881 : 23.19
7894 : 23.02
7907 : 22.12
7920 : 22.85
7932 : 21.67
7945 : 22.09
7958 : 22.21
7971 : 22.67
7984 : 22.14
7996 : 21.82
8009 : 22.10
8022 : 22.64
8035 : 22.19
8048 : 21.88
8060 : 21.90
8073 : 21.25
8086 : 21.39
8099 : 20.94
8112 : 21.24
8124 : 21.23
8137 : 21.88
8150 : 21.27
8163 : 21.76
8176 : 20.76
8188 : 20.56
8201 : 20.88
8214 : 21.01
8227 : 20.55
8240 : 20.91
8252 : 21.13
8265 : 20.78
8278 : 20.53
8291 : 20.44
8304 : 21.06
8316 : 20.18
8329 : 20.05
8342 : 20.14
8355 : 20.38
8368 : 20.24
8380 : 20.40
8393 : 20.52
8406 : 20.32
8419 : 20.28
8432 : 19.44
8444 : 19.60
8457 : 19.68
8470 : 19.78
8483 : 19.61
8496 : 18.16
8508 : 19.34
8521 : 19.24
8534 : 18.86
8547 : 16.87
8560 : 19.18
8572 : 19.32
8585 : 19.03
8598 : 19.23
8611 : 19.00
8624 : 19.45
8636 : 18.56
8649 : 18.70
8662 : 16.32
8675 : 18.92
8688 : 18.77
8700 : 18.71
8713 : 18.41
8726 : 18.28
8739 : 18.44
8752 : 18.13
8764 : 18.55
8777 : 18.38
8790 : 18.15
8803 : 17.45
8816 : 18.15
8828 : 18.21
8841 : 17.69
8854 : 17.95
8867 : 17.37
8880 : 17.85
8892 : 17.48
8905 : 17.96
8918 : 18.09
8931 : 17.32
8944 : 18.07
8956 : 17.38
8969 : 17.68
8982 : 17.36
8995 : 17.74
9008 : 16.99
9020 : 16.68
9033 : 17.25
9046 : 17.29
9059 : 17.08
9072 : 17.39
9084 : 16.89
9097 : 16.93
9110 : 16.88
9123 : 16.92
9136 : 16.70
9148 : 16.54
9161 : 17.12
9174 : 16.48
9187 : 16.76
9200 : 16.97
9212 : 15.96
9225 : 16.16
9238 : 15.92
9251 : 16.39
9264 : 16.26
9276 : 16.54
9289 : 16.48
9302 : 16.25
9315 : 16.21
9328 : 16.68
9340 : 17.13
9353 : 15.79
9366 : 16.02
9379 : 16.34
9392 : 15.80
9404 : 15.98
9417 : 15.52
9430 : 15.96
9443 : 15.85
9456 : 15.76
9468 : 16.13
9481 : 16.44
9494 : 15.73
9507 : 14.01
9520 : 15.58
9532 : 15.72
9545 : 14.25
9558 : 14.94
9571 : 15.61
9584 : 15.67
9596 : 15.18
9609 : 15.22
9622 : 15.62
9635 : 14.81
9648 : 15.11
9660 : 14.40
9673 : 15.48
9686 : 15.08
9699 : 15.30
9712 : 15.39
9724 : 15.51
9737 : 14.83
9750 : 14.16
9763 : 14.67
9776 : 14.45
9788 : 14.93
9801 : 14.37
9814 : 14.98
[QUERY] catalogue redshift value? 0.000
